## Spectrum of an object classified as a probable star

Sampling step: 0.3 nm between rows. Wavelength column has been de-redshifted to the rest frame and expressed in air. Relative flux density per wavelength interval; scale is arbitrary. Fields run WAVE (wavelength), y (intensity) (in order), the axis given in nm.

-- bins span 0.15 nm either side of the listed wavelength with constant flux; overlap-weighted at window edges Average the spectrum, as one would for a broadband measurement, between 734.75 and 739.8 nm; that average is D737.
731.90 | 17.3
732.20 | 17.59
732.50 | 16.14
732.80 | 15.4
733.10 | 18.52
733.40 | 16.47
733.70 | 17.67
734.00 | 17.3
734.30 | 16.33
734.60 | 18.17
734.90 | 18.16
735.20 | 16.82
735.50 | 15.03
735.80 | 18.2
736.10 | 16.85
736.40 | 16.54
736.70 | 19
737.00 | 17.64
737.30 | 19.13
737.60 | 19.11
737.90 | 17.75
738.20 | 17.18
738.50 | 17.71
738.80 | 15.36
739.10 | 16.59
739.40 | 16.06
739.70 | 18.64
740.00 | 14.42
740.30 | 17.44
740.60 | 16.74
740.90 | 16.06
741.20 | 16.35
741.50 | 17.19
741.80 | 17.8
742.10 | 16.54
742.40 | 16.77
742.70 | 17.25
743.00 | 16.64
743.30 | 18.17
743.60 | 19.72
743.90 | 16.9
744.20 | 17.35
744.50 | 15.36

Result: 17.4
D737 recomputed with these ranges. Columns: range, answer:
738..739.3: 16.7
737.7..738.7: 17.5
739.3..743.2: 16.8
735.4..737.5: 17.6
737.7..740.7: 16.8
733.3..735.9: 17.1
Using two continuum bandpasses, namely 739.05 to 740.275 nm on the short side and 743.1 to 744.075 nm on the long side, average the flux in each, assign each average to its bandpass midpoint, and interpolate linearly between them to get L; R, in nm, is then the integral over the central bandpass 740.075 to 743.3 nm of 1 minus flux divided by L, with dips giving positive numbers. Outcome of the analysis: 0.09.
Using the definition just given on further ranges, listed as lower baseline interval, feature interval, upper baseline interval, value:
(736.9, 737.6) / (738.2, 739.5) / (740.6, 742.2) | 0.10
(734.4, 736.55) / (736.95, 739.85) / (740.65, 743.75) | -0.06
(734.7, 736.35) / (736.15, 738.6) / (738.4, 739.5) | -0.19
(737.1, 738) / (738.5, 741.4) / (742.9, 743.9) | 0.30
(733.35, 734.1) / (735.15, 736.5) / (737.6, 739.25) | 0.04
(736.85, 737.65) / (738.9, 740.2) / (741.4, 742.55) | 0.10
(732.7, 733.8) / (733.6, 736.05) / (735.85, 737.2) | 0.02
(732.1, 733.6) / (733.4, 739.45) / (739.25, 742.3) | -0.20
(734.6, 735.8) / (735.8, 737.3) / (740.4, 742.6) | -0.07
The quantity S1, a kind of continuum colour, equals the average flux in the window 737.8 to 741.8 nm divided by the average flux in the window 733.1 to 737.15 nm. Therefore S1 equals 0.97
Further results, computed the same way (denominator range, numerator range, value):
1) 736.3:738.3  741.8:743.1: 0.93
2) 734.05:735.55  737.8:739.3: 0.99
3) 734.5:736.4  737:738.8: 1.04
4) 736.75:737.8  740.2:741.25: 0.89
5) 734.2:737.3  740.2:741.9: 0.97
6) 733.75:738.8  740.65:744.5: 0.98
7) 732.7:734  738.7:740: 0.96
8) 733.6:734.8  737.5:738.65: 1.03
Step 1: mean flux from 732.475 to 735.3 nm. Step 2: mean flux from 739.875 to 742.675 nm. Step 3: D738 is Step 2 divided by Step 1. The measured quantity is 1.0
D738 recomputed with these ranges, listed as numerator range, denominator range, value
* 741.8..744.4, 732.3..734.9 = 1.02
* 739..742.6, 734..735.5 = 0.98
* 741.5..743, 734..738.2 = 0.97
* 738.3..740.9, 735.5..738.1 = 0.93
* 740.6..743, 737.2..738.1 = 0.91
